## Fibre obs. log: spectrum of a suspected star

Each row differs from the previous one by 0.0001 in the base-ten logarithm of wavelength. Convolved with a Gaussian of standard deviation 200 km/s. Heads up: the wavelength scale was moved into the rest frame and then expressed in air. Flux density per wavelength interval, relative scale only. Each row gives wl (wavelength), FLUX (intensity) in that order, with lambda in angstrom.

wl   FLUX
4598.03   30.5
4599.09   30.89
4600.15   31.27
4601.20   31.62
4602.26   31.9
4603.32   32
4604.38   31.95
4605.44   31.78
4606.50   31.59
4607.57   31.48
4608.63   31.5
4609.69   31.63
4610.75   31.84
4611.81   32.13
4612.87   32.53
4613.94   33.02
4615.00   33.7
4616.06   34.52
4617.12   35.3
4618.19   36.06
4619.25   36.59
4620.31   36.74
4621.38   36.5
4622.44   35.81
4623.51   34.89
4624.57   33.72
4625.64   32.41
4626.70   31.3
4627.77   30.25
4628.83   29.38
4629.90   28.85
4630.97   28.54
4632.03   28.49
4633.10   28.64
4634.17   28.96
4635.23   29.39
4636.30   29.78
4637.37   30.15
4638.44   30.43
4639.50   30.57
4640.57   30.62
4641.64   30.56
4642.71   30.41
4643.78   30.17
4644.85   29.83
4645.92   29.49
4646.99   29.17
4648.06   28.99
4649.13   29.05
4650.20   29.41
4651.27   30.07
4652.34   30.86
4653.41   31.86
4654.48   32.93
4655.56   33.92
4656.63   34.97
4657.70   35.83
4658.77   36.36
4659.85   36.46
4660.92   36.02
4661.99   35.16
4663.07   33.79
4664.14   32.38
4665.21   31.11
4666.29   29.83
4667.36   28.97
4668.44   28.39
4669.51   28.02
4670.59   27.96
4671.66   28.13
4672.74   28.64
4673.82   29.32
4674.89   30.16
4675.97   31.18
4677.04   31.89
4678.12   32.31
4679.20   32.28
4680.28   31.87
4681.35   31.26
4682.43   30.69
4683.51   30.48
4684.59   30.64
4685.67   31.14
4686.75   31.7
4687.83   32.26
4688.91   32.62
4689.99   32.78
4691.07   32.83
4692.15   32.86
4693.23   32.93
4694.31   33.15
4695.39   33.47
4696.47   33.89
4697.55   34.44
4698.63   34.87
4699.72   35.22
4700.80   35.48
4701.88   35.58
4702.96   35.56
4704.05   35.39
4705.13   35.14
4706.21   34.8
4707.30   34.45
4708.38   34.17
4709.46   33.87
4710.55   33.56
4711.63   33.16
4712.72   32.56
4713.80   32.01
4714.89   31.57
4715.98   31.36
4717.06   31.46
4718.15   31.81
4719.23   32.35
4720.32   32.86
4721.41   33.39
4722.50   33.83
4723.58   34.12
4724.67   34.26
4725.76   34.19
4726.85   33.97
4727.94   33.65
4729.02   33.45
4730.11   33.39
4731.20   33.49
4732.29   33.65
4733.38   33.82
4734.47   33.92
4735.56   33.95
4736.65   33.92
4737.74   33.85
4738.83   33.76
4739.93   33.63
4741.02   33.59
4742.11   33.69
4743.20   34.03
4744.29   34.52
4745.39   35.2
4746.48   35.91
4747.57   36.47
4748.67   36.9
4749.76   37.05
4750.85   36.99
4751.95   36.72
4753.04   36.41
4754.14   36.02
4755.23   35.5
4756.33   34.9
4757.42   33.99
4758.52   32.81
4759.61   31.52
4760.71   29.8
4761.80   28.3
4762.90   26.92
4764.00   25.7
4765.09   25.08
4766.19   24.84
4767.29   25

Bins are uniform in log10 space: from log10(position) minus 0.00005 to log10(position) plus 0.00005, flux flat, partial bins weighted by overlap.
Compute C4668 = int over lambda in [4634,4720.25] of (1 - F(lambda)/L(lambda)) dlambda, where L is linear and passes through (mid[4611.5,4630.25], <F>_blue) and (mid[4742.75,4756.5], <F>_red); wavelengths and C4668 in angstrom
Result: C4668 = 6.5 angstrom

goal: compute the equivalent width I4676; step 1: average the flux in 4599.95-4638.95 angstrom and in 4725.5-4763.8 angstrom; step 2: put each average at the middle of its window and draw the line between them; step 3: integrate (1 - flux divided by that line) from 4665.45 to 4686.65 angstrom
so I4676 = 1.7 angstrom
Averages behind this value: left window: 32.1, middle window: 30.2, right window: 33.9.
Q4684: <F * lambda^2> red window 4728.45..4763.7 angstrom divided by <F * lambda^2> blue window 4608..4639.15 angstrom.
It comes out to 1.1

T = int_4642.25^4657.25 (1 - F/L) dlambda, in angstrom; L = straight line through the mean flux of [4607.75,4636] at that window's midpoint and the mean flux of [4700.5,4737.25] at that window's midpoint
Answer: 0.88 angstrom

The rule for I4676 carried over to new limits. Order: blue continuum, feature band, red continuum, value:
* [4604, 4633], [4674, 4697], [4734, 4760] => 1.2 angstrom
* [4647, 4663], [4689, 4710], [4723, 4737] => -0.5 angstrom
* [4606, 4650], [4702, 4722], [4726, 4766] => -0.3 angstrom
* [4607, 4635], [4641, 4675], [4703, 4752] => 1.8 angstrom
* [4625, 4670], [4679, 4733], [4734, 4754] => 0.4 angstrom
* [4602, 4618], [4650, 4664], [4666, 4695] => -1.0 angstrom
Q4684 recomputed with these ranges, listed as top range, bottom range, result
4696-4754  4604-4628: 1.07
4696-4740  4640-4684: 1.11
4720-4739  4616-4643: 1.11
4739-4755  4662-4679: 1.21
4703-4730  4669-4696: 1.09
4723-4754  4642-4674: 1.15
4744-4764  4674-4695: 1.10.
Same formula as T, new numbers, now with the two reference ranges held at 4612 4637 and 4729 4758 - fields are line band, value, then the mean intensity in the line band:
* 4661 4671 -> 0.7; 30.9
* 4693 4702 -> -0.1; 34.3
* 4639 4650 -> 1.0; 29.9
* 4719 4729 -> 0.2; 33.7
